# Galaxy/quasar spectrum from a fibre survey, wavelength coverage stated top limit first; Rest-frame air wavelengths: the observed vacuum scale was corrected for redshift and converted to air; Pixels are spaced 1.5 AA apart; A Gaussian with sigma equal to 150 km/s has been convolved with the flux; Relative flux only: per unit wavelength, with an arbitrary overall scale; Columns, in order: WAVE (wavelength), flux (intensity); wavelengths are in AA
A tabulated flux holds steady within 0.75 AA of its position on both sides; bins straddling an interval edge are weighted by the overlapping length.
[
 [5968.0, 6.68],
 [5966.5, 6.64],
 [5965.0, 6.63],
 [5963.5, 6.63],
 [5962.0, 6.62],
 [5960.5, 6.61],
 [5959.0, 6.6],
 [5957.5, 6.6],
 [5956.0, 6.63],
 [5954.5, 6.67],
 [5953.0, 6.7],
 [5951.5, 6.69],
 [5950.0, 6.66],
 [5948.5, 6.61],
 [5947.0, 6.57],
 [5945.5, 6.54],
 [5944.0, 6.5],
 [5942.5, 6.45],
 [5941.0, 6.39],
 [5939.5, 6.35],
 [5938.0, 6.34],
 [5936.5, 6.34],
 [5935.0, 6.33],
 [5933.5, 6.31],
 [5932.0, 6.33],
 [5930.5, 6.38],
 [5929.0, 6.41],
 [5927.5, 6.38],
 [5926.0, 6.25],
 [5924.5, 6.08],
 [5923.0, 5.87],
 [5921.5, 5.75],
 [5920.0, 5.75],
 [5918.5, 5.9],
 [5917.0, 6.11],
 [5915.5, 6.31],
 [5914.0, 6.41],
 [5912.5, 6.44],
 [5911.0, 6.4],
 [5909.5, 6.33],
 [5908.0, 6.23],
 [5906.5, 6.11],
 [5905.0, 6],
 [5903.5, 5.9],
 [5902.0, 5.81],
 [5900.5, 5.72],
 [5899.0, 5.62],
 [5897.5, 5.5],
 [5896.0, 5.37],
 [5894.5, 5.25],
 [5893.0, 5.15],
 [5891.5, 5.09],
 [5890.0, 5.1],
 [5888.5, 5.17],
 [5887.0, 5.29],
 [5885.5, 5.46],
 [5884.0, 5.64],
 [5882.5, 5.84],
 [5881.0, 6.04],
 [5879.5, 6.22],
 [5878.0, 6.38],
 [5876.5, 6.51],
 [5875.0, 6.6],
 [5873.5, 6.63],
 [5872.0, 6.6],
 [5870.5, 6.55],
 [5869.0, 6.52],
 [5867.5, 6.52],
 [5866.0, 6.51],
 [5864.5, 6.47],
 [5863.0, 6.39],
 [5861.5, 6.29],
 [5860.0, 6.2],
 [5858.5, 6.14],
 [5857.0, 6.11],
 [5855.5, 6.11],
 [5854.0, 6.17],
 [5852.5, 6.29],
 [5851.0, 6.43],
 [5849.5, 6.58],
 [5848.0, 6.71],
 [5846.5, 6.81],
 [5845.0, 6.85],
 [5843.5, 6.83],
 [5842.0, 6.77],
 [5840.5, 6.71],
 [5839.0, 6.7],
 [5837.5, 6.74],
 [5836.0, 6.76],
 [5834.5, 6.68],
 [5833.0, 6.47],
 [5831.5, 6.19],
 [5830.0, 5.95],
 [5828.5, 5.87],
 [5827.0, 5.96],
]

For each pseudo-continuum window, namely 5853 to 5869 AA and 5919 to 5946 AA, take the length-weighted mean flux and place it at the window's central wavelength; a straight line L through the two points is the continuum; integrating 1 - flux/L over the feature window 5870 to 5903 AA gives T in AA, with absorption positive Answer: 2.6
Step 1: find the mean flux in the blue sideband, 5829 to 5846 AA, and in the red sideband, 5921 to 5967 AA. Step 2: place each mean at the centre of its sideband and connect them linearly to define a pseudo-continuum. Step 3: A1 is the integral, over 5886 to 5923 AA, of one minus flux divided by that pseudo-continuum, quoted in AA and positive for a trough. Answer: 4.12 AA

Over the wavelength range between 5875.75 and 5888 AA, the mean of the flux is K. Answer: 5.91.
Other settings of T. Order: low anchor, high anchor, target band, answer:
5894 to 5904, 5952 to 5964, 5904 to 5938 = -1.3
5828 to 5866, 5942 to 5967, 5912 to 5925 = 1.0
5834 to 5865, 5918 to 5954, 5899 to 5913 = 0.7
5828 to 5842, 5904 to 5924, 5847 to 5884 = -0.1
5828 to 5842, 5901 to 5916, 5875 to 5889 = 0.9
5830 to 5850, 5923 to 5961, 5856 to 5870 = 0.5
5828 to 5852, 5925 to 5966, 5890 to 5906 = 2.5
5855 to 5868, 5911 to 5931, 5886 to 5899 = 2.0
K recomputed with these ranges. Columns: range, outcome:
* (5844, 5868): 6.41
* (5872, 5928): 5.92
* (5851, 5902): 5.99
